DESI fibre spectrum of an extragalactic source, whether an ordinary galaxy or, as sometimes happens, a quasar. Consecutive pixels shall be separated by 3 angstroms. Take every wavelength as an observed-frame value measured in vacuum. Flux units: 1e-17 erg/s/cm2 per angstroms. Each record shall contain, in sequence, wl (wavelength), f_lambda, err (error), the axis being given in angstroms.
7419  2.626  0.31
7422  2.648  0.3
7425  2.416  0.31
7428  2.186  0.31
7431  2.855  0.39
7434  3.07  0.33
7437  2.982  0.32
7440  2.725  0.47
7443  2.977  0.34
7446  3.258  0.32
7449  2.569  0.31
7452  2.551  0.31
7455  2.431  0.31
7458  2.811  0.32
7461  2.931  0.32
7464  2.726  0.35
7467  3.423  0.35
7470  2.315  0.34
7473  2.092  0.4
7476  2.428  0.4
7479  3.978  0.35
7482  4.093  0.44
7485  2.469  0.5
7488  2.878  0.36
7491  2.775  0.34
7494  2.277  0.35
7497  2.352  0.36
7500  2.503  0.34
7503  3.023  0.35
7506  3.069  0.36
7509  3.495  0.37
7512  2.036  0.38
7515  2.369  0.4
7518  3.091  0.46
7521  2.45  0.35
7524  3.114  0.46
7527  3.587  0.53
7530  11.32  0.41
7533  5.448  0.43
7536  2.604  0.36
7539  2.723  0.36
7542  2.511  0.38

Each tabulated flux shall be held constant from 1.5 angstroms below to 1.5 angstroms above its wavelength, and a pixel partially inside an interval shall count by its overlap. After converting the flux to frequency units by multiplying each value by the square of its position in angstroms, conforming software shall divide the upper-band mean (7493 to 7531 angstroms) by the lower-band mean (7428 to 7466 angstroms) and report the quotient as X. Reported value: 1.2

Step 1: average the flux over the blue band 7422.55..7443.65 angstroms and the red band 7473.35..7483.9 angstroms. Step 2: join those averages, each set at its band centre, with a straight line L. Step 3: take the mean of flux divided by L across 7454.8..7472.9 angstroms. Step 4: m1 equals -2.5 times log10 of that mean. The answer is 0.14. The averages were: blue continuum 2.73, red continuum 3.31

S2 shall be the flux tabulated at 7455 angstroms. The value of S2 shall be 2.431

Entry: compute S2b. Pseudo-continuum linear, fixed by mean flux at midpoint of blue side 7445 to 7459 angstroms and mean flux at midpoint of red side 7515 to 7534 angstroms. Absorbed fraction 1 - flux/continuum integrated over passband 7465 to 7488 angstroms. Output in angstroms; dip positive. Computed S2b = 2.7 angstroms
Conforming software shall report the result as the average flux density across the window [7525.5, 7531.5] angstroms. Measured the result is 7.45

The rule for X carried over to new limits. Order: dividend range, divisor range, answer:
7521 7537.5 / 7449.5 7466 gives 1.87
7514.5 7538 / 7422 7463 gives 1.60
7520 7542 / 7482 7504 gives 1.64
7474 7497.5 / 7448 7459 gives 1.14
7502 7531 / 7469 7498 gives 1.32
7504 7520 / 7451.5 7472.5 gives 1.05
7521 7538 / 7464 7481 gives 1.73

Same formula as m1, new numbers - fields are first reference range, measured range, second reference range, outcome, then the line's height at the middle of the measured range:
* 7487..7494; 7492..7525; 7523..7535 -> 0.44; 4.17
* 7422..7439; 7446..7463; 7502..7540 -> 0.10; 2.97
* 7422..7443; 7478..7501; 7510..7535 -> 0.23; 3.61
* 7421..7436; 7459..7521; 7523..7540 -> 0.37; 4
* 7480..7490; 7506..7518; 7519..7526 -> 0.08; 2.95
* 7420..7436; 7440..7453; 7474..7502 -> -0.05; 2.71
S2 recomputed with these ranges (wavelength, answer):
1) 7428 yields 2.186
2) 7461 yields 2.931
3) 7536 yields 2.604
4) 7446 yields 3.258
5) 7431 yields 2.855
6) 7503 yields 3.023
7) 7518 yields 3.091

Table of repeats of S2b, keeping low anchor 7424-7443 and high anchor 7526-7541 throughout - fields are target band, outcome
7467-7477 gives 3.3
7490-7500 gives 4.1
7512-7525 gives 5.7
